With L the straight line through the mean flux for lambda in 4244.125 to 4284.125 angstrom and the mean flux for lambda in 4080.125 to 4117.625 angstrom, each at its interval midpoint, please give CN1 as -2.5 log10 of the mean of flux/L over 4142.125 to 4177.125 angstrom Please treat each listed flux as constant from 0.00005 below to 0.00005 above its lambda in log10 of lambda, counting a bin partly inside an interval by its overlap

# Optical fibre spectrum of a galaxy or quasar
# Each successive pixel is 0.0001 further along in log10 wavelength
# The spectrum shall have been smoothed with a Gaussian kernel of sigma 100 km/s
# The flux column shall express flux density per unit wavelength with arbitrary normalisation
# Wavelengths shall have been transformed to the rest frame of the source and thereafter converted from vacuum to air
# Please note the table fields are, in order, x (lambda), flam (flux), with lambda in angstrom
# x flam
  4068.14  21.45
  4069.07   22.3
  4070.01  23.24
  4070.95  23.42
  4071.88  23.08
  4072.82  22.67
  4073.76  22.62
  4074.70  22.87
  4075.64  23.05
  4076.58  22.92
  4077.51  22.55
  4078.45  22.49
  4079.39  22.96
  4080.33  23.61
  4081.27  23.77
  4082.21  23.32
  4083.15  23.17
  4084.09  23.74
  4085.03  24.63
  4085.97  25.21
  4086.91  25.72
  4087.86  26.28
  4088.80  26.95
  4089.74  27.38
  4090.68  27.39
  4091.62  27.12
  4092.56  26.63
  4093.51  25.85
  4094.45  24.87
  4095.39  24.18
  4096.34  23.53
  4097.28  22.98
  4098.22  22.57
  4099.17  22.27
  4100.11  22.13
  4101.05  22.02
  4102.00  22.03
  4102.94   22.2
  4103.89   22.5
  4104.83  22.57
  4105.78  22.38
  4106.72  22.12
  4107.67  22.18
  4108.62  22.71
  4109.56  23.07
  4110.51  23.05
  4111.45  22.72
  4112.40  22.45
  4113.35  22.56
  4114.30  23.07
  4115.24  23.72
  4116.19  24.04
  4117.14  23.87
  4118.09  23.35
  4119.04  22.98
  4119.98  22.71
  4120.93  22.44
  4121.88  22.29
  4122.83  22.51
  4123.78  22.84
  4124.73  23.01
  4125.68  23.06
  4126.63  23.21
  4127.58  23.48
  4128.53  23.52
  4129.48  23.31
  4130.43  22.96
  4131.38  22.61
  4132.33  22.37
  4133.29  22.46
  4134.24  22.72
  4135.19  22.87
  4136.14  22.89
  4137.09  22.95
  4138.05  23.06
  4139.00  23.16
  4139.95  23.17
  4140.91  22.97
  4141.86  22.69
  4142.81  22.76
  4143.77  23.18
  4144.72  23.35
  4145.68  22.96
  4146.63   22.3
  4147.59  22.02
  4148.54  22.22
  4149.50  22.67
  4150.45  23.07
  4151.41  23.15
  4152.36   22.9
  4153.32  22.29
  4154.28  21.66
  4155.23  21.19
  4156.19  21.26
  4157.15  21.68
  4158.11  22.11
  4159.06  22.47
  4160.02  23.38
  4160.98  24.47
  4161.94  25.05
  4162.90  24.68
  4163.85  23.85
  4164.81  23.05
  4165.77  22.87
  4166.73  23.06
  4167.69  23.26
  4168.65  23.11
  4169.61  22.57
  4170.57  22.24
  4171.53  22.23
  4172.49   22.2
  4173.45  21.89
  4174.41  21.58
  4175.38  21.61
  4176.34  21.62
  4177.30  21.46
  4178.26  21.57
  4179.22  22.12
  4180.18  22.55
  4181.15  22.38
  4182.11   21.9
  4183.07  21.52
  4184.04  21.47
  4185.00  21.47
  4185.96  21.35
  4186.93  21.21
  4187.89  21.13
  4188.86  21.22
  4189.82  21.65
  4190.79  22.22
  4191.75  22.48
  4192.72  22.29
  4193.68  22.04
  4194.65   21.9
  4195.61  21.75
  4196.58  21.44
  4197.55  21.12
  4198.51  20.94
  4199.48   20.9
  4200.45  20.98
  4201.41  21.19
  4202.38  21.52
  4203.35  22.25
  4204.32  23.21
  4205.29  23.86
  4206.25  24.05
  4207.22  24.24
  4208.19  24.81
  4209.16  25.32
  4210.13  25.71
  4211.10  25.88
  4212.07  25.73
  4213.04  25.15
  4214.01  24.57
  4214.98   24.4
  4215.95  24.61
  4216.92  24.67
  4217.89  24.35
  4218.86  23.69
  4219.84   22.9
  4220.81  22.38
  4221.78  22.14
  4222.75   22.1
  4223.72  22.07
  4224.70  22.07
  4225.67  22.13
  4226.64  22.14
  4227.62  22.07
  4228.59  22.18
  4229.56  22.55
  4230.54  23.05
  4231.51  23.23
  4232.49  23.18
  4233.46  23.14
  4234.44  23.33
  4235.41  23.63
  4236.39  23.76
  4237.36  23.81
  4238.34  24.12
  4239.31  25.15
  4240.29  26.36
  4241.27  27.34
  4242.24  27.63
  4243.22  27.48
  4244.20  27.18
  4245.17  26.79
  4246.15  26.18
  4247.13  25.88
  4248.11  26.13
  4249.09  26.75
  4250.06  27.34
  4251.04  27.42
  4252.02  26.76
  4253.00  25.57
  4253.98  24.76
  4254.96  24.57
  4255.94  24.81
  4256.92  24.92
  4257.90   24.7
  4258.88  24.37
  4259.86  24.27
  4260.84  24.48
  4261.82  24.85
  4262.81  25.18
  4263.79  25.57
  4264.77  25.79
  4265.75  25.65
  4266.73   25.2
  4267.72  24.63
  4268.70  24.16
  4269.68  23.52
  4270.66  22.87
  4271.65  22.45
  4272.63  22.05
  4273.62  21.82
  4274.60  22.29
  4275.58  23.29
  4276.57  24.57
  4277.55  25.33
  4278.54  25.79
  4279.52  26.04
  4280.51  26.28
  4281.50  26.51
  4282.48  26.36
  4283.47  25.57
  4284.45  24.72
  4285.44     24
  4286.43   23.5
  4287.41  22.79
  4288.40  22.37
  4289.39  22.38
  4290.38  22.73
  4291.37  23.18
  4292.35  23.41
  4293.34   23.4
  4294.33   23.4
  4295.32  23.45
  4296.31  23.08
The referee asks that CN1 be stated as 0.075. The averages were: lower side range 23.8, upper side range 25.1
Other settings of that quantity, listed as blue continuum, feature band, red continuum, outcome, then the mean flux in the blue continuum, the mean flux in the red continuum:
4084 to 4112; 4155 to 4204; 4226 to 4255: 0.11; 24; 25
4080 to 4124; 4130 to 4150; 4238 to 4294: 0.05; 23.7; 24.9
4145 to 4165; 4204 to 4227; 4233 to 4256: 0.04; 22.8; 25.7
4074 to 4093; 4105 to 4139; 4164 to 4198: 0.03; 24.6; 22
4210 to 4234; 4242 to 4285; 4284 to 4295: -0.08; 23.4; 23.2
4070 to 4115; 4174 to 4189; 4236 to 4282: 0.13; 23.6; 25.2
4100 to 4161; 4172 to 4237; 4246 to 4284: 0.06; 22.7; 25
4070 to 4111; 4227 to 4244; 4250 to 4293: 0.00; 23.7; 24.5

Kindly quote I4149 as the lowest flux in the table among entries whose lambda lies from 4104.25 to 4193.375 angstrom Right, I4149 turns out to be 21.13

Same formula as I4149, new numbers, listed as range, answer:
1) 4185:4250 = 20.9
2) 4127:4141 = 22.37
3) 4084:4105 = 22.02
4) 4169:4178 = 21.46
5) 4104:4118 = 22.12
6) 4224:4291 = 21.82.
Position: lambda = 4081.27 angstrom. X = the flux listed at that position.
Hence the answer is 23.77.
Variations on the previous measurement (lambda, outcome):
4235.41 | 23.63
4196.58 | 21.44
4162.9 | 24.68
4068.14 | 21.45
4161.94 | 25.05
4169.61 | 22.57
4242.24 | 27.63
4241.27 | 27.34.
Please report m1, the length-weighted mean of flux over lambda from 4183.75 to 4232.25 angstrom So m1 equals 22.8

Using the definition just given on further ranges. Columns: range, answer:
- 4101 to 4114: 22.5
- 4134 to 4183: 22.6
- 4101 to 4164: 22.8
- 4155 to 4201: 22.1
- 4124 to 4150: 22.9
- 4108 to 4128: 23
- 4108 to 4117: 23.1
